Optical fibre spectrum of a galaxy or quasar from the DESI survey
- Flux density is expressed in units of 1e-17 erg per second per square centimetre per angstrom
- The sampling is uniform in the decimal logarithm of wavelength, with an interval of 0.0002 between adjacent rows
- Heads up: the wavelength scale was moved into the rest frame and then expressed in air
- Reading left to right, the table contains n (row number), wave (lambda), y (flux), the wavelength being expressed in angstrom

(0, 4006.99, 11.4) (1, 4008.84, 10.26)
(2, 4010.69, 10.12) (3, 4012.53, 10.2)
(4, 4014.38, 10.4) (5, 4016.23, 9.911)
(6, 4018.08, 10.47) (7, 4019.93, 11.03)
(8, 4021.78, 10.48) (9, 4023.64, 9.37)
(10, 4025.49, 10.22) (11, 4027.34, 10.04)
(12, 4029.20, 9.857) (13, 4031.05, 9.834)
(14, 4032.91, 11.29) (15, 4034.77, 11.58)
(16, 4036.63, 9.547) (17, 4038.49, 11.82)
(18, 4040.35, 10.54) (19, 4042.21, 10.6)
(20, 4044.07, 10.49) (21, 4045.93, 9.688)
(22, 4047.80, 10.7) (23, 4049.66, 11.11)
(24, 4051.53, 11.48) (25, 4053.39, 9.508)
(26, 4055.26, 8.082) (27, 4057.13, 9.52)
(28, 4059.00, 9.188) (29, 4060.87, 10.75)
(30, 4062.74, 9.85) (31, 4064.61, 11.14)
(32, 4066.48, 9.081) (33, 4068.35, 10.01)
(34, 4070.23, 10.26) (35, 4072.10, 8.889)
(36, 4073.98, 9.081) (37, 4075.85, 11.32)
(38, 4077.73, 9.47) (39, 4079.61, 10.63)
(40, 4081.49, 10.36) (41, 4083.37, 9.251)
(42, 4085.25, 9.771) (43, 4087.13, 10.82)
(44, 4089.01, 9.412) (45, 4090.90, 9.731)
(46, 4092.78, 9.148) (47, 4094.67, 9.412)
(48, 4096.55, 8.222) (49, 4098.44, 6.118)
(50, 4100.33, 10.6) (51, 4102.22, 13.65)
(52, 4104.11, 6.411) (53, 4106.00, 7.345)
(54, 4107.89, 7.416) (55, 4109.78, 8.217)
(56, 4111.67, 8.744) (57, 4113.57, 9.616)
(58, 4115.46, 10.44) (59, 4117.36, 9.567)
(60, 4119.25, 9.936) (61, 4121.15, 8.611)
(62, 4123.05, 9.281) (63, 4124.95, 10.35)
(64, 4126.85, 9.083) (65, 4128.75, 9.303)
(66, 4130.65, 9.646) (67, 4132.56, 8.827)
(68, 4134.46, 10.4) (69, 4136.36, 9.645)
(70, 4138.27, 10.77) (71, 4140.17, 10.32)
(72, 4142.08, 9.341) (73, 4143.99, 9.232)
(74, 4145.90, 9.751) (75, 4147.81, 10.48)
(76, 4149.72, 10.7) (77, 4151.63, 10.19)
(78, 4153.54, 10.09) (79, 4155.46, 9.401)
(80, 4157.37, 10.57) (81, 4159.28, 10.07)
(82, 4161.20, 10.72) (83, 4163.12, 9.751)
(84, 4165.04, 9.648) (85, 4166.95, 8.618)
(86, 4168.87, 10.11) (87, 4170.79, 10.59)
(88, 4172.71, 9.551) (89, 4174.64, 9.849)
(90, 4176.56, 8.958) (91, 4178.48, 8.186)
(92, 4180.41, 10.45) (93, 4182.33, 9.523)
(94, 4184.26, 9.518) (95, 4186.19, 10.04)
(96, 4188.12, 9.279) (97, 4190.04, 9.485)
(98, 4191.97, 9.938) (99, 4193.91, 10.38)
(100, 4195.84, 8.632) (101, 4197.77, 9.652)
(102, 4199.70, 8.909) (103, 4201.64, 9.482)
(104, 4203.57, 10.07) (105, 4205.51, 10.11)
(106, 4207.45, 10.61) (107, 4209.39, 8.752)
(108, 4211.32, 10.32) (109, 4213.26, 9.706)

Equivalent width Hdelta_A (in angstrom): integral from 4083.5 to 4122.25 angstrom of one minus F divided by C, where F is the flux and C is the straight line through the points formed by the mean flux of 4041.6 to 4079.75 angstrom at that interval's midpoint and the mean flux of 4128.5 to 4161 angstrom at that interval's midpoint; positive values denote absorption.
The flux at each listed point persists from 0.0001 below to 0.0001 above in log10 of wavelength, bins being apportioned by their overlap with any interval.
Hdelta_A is 3.2 angstrom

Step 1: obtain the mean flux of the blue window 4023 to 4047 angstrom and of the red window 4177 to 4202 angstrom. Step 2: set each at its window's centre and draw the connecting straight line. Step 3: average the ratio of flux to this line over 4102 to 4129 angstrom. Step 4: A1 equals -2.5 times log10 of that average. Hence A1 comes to 0.096 mag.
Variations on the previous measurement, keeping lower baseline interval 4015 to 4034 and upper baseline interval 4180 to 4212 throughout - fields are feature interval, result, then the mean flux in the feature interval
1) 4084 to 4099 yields 0.10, 9.16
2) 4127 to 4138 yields 0.03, 9.6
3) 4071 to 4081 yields 0.02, 9.91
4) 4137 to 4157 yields -0.02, 10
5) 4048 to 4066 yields 0.01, 10.1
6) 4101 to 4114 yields 0.14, 8.78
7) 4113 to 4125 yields 0.03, 9.64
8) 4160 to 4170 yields 0.00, 9.79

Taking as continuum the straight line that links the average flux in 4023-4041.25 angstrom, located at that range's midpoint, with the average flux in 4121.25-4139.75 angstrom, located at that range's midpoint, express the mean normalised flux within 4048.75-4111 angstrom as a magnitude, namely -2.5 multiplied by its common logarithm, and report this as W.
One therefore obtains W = 0.06 mag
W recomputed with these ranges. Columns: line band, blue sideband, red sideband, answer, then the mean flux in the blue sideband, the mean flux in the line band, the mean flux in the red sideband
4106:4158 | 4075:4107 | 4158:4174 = 0.02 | 9.5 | 9.58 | 9.89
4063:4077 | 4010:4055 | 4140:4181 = 0.03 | 10.4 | 9.96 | 9.83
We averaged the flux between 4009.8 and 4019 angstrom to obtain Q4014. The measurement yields 10.2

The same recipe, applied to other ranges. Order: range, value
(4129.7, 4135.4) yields 9.62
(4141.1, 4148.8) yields 9.7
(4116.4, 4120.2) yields 9.76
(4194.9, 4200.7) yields 9.07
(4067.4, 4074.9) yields 9.56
